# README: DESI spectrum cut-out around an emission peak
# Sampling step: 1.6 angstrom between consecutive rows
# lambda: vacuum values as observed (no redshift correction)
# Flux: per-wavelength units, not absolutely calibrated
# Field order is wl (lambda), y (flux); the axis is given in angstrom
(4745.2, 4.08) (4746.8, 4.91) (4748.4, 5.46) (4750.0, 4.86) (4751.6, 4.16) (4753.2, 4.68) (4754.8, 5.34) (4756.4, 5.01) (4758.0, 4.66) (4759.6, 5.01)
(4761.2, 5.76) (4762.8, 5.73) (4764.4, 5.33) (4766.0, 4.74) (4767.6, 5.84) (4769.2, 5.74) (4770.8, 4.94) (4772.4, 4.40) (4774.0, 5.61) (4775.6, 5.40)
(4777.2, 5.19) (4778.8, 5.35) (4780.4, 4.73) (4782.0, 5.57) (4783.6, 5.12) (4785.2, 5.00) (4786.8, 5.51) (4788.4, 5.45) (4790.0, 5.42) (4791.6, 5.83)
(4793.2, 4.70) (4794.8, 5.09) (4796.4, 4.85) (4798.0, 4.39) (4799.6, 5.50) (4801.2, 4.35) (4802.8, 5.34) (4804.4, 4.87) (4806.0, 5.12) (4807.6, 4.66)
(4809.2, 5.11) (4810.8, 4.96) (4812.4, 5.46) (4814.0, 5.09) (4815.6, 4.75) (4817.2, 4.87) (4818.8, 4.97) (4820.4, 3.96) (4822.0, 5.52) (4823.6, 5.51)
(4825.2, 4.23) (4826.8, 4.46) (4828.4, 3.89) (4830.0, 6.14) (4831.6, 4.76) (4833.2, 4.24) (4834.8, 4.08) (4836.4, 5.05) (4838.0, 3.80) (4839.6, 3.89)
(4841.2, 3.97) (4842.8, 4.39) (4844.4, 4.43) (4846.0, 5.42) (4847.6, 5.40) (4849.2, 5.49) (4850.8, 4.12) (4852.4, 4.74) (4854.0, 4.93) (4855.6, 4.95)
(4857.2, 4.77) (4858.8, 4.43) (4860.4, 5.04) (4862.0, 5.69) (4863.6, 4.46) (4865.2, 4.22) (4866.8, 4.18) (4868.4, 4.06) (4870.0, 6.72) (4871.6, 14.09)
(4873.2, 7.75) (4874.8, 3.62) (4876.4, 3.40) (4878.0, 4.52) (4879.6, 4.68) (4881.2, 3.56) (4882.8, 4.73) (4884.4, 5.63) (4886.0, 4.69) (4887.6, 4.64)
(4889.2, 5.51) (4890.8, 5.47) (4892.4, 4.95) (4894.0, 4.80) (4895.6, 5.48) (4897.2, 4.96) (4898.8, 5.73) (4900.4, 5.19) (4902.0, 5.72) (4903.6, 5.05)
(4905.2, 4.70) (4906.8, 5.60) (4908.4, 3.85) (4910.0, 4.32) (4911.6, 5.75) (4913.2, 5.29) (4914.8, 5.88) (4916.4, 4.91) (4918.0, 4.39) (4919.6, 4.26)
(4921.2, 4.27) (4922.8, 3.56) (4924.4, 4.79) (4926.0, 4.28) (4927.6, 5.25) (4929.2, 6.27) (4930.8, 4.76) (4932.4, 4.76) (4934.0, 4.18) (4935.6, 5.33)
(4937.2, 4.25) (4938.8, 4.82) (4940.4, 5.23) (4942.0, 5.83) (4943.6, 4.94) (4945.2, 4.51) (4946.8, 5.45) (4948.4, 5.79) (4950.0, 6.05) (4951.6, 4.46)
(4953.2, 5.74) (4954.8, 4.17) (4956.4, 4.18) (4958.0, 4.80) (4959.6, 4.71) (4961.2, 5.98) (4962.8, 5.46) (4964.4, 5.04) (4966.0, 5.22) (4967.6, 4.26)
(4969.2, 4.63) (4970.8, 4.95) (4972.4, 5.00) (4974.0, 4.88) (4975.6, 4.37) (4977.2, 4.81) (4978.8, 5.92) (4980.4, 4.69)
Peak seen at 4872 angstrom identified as H-gamma 4340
